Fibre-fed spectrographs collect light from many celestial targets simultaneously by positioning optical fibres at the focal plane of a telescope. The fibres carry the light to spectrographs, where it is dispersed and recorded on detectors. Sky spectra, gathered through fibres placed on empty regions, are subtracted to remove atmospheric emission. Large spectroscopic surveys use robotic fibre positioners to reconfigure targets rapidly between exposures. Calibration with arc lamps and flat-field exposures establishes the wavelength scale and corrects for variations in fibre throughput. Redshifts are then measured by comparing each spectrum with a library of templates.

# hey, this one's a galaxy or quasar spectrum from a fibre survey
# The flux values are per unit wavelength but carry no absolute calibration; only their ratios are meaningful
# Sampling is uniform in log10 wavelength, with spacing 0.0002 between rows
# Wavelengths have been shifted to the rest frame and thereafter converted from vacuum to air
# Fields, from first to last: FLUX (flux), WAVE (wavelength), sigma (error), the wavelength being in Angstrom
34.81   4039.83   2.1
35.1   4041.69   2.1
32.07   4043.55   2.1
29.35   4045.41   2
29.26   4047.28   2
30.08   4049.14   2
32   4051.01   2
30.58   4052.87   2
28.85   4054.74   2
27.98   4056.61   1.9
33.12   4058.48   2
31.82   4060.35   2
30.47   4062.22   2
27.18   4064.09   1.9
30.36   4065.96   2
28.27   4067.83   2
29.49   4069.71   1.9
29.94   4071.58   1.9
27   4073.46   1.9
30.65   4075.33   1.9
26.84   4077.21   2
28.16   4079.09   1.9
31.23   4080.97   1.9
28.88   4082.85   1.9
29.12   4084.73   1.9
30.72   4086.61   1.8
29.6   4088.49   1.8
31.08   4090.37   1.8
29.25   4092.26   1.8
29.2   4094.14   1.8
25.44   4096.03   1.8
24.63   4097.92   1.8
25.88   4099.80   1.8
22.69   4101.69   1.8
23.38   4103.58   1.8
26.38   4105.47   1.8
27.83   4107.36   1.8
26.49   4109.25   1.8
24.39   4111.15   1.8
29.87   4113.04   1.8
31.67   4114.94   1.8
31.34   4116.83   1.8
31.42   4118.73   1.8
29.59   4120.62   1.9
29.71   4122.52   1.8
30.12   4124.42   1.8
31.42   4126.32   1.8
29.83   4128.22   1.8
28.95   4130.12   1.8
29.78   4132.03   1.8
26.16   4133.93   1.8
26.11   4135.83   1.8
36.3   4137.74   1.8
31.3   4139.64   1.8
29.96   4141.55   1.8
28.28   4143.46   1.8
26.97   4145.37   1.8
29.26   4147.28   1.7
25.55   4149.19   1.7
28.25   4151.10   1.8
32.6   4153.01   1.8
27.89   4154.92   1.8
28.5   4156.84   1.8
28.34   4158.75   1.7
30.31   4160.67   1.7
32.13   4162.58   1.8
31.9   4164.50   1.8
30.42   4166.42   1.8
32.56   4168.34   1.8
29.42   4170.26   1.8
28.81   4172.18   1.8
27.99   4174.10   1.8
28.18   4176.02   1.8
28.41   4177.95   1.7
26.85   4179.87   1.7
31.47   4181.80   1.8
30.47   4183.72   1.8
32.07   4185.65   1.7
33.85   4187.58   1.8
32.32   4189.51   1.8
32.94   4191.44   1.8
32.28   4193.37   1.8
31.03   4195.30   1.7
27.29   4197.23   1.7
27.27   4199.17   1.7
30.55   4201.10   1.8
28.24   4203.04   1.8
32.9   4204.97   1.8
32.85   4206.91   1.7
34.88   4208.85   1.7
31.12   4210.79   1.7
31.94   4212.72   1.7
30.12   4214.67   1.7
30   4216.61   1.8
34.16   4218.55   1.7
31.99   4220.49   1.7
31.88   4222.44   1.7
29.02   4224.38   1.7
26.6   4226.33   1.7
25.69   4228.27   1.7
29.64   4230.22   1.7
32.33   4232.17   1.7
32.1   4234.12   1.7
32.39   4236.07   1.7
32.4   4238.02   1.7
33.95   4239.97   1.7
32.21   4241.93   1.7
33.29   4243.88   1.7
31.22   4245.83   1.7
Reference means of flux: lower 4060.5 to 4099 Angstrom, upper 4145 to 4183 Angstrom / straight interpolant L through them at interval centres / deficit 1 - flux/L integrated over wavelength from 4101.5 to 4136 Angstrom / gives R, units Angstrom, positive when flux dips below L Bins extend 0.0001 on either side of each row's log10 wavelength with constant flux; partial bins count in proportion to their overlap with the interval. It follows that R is 0.80 Angstrom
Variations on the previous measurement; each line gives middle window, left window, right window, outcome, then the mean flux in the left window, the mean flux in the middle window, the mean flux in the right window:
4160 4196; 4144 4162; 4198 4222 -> -1.04 Angstrom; 28.7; 30.7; 31.3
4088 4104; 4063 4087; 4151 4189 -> 1.34 Angstrom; 29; 26.8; 30.1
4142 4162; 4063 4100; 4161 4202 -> 0.80 Angstrom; 28.7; 28.7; 30.4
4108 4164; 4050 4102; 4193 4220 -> 1.01 Angstrom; 29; 29.4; 31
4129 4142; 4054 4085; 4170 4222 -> 0.13 Angstrom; 29.4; 29.8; 30.7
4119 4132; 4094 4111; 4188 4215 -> -1.53 Angstrom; 25.5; 30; 31.2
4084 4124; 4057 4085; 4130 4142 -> 2.11 Angstrom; 29.5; 28.1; 29.8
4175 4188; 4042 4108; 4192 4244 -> 0.19 Angstrom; 28.9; 30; 31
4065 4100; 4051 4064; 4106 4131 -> 1.39 Angstrom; 30.4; 28.8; 29.4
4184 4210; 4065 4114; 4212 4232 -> -1.44 Angstrom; 27.9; 31.4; 30.2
